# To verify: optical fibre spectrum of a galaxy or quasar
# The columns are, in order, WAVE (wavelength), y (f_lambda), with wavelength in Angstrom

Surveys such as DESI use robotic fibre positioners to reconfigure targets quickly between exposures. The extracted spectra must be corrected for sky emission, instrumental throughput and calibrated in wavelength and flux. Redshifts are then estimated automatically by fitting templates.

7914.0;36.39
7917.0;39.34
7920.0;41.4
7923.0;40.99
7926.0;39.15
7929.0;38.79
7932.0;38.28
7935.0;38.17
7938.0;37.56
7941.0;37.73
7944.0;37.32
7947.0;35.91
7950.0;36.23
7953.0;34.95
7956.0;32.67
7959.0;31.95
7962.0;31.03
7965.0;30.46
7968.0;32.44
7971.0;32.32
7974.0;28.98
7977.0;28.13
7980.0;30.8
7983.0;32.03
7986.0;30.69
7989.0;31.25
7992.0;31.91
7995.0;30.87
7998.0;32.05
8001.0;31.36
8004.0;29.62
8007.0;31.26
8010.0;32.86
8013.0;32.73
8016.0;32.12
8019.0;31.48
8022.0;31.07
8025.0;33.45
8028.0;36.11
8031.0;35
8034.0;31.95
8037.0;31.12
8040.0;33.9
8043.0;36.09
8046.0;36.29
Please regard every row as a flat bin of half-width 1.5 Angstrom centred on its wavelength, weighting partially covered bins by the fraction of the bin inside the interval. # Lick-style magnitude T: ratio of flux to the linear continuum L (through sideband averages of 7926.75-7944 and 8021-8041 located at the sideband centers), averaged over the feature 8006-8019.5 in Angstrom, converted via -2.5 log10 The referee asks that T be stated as 0.07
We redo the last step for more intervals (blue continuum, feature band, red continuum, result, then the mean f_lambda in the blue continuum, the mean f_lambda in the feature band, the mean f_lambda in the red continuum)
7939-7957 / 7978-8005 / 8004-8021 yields 0.068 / 35.9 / 31.1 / 31.8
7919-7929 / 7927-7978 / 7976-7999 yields 0.054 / 40.2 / 34.4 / 31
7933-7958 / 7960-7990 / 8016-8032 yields 0.142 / 36.3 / 30.8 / 33.3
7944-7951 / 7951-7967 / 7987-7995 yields 0.087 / 36.3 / 32.3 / 31.4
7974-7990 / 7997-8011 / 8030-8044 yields 0.010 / 30.4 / 31.4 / 33.5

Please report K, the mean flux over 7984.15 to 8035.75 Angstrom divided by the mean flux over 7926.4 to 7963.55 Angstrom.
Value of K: 0.89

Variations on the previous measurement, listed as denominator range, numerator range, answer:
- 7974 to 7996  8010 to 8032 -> 1.08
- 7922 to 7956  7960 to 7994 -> 0.83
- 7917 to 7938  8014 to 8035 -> 0.84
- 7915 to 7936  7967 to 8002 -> 0.79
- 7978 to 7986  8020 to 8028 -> 1.06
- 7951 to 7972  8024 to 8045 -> 1.05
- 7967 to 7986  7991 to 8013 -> 1.02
